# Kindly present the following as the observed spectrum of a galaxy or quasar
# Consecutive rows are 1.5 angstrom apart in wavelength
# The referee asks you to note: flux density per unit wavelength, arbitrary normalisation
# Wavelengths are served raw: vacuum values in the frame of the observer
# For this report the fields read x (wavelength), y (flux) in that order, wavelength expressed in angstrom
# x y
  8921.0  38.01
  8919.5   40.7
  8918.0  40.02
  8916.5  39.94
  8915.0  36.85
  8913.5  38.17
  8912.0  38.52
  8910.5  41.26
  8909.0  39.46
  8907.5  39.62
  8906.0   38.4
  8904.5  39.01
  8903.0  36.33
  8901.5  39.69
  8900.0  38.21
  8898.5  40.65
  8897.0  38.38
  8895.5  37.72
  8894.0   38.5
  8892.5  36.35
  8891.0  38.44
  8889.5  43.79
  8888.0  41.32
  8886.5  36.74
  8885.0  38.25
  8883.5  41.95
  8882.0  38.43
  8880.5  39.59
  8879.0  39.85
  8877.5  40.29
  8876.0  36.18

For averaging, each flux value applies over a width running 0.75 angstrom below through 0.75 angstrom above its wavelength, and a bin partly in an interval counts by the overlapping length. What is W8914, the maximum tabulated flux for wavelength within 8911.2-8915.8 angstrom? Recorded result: 38.52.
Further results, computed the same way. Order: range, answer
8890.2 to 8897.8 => 38.5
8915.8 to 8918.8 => 40.02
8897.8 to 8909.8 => 40.65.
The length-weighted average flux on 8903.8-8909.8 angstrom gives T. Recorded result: 39.1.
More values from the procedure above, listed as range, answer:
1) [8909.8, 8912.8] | 39.8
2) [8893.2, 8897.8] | 38.2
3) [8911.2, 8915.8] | 37.9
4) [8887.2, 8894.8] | 39.6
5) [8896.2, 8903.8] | 38.6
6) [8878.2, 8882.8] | 39.3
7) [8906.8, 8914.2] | 39.4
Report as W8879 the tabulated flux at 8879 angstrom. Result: 39.85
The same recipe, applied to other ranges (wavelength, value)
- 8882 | 38.43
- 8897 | 38.38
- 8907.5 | 39.62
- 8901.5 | 39.69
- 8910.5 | 41.26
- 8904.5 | 39.01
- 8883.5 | 41.95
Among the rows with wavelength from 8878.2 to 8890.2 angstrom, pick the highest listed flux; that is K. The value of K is 43.79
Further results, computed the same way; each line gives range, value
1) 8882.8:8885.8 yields 41.95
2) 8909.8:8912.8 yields 41.26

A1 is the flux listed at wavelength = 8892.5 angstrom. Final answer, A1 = 36.35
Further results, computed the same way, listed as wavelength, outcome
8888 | 41.32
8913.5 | 38.17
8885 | 38.25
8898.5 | 40.65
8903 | 36.33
